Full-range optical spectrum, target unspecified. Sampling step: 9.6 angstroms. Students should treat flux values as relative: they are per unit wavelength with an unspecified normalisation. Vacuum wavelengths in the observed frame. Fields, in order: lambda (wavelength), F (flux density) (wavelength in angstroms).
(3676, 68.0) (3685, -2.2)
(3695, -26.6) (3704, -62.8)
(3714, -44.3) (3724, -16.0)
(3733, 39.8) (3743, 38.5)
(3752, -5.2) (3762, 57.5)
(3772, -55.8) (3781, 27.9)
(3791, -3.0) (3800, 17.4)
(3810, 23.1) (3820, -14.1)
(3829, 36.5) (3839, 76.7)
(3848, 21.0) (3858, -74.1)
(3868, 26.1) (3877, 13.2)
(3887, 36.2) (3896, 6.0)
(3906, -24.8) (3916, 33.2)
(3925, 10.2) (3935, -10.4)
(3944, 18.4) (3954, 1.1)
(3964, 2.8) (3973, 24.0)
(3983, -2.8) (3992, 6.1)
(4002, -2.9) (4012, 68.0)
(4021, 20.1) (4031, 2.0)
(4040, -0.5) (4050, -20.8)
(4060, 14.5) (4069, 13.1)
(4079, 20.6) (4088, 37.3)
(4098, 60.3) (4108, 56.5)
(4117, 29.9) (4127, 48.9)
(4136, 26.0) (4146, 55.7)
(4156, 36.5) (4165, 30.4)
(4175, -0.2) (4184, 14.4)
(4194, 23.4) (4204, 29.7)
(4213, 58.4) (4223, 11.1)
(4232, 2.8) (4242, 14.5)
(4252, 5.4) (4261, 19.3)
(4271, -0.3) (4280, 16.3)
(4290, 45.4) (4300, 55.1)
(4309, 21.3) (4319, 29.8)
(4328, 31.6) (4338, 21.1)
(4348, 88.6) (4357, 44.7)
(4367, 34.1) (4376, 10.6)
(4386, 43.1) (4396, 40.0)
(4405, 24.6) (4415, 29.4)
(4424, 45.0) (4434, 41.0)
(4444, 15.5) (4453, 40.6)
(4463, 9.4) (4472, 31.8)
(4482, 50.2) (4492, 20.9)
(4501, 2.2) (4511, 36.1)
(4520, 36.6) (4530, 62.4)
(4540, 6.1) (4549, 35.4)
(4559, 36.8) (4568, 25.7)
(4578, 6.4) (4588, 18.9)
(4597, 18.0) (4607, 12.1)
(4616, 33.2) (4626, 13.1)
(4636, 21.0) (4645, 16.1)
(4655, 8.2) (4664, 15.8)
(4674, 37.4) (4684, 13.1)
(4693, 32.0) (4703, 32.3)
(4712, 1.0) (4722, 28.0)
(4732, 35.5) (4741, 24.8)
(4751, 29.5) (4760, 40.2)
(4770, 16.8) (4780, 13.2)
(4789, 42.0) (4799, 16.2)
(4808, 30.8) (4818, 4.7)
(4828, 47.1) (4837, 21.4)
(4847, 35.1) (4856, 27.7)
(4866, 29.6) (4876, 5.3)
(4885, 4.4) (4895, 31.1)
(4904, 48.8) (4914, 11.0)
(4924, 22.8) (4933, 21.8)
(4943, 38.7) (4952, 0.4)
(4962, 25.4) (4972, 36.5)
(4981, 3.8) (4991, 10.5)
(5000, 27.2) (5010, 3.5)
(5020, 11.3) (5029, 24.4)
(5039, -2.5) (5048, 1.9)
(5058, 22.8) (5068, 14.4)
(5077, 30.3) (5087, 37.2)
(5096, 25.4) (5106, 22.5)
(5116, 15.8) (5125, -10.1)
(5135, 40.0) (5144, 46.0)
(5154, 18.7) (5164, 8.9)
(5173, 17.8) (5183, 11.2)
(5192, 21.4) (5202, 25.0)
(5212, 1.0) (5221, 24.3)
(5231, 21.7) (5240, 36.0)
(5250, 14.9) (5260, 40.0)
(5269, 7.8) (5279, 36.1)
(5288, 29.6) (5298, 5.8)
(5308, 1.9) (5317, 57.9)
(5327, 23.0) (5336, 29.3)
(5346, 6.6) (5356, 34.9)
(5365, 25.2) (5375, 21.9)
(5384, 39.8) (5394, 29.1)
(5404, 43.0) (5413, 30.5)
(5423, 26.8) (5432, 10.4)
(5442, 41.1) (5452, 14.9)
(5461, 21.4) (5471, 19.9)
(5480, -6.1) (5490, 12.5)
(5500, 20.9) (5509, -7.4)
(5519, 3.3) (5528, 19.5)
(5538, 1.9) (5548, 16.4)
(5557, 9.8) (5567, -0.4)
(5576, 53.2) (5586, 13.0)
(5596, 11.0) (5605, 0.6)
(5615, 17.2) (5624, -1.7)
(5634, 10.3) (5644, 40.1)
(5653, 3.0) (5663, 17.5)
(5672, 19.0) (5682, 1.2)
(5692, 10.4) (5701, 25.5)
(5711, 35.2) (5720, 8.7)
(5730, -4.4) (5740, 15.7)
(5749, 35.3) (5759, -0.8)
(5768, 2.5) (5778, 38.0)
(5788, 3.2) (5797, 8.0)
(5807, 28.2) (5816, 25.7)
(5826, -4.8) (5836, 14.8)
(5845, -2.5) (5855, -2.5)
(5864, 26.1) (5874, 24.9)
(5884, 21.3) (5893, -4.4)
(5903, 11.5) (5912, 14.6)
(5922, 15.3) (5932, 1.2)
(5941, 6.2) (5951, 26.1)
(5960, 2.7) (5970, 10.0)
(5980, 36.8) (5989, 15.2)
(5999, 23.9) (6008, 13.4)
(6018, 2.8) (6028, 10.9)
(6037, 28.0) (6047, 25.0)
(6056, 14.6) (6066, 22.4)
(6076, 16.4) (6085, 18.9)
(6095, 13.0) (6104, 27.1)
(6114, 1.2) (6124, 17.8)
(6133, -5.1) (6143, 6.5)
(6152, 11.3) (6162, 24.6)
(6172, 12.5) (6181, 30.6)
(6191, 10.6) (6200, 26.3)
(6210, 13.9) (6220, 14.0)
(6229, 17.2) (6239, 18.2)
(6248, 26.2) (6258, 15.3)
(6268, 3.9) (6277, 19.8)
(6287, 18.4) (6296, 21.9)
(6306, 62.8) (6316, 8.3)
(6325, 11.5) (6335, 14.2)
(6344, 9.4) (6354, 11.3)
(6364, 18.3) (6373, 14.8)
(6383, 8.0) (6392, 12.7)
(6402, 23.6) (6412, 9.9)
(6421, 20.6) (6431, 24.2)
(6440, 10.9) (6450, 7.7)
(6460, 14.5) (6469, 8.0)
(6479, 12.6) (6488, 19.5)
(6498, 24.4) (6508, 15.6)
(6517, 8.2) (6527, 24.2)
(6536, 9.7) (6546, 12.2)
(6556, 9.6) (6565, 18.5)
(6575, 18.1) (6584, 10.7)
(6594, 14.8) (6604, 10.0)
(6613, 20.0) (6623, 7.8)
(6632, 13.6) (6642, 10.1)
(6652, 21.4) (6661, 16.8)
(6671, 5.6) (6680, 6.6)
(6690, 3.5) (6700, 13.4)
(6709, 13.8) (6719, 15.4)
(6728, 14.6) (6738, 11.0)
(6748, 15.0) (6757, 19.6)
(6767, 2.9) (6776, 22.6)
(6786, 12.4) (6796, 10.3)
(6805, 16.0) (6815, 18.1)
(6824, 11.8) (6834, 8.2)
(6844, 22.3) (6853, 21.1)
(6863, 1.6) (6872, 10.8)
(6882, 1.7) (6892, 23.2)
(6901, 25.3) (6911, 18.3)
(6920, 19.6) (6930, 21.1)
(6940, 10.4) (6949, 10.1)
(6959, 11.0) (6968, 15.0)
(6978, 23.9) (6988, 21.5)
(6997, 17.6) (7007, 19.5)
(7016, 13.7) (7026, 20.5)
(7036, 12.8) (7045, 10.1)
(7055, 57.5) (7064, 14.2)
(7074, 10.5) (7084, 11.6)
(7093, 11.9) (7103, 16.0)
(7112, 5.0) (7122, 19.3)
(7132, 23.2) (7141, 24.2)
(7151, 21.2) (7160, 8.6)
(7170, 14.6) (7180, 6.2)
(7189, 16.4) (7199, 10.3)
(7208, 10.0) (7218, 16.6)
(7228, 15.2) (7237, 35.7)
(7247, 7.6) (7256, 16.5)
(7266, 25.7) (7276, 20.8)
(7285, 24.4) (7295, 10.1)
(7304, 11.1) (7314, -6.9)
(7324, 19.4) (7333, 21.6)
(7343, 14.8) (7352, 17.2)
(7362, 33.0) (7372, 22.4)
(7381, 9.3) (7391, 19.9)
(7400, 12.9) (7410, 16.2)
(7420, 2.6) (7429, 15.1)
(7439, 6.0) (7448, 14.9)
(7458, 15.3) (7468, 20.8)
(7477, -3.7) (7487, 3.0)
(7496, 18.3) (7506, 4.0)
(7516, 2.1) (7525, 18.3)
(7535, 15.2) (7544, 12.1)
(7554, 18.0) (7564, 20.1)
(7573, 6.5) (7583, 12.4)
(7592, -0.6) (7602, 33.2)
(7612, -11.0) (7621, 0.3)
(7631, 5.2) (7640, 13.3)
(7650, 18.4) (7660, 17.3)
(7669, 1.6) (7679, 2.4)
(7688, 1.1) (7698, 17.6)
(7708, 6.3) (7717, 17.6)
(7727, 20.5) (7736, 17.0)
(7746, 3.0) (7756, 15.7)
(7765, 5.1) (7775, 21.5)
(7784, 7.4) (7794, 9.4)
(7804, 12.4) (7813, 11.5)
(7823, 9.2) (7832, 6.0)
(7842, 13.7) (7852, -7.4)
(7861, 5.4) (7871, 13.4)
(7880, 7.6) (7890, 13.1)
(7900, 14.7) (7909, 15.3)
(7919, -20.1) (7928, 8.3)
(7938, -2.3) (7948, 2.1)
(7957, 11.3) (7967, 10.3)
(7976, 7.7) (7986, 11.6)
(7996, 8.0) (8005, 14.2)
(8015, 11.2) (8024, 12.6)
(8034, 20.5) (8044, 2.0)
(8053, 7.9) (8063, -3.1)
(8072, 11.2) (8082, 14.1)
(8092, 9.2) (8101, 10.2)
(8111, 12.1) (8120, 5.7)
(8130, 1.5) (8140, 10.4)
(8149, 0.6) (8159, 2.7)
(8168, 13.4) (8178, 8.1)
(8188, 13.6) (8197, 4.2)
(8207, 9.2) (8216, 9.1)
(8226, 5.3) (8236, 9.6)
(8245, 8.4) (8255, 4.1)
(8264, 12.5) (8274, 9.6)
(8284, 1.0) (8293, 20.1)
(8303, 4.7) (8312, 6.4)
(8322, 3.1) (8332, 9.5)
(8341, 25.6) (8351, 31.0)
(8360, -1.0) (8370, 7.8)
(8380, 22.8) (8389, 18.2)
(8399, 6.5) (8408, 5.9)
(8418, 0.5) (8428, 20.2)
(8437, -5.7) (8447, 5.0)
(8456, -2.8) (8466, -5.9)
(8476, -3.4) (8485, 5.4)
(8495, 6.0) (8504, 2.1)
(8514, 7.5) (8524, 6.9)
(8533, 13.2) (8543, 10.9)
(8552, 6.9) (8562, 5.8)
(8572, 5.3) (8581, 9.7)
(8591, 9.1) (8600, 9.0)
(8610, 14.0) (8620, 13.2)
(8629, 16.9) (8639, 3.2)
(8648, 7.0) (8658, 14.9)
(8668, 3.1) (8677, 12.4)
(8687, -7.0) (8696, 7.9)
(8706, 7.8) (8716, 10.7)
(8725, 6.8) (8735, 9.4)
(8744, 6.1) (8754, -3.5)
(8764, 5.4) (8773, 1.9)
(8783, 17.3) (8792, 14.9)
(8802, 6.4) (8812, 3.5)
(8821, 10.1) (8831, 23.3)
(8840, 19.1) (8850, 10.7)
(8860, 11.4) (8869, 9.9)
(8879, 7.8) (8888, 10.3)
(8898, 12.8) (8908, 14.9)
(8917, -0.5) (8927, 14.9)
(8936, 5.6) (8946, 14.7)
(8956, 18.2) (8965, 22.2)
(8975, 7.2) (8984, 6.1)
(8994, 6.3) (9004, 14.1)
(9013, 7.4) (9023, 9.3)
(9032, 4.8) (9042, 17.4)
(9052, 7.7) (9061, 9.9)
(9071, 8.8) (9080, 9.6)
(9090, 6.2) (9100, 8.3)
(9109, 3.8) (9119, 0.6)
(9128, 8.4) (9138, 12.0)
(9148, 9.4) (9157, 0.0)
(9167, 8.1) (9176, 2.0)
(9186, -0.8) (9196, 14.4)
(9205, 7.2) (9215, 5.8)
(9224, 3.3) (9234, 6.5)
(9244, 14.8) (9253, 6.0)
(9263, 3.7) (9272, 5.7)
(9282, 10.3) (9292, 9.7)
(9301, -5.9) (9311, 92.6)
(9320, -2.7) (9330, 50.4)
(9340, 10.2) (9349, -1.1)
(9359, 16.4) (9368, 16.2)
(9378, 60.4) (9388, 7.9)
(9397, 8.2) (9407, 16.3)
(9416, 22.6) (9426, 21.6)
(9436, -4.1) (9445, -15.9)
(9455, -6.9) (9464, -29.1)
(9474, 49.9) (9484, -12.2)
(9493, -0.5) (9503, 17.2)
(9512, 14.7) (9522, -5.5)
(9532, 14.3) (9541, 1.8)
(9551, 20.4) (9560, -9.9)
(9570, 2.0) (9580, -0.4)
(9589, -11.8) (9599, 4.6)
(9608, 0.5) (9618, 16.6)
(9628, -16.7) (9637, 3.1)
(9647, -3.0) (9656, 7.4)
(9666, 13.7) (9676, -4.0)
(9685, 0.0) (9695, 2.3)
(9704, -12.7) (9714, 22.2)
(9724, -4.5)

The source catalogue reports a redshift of 0.075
